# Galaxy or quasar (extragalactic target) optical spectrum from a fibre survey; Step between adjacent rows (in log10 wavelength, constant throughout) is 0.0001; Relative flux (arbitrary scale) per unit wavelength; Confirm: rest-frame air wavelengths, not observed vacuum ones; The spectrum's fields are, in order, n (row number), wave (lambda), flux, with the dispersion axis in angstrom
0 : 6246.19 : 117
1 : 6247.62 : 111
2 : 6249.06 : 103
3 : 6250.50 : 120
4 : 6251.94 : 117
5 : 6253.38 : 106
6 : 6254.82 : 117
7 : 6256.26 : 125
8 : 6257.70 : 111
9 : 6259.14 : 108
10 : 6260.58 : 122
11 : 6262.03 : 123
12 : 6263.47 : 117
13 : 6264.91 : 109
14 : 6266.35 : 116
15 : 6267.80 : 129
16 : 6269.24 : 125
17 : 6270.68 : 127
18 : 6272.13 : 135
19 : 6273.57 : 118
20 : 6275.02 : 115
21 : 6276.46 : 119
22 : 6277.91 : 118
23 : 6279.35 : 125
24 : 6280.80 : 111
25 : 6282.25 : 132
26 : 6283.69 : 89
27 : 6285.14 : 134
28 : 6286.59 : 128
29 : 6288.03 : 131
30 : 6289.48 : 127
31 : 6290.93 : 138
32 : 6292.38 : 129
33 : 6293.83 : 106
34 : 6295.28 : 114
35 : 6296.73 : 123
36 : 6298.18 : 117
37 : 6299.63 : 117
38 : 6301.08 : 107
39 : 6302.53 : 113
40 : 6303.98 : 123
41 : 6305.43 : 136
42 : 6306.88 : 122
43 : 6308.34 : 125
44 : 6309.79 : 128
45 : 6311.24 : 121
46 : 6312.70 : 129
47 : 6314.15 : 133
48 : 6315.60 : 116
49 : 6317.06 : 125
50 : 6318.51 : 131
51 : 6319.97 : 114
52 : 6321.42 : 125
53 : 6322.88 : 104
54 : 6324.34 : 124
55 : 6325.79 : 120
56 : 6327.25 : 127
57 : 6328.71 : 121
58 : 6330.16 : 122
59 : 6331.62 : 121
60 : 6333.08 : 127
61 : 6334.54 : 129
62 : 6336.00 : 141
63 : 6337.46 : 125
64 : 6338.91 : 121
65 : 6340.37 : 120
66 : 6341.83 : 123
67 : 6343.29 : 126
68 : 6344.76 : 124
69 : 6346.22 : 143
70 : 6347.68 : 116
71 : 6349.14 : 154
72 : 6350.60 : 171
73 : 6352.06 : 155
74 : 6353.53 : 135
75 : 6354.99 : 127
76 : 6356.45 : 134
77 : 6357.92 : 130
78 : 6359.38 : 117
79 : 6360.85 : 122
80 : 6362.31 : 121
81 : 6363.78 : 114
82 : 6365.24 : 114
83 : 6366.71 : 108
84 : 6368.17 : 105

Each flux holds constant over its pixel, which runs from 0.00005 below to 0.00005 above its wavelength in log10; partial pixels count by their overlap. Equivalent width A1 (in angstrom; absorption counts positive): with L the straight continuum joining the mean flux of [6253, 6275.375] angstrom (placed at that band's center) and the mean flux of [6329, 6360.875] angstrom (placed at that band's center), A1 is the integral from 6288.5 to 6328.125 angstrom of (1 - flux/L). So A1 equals 1.1 angstrom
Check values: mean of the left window 119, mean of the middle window 122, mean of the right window 131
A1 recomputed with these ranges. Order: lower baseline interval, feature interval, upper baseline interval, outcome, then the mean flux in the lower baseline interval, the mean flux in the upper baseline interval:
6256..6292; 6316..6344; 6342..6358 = 2.1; 121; 137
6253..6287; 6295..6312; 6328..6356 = 0.6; 119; 132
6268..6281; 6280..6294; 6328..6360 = 0.1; 122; 131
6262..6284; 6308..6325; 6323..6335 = -0.1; 120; 123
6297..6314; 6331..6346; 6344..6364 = 0.4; 122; 133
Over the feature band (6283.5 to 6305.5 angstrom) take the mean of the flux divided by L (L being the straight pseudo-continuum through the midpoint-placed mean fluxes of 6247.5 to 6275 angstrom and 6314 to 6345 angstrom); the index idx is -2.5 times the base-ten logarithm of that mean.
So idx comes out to 0.00 mag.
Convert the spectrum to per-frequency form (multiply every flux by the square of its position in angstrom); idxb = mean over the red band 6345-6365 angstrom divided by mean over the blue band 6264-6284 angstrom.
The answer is 1.1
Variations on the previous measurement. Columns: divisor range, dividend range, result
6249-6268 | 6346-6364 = 1.19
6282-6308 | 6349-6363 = 1.14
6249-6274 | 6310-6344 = 1.07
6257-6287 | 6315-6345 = 1.05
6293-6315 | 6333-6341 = 1.06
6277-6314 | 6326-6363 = 1.08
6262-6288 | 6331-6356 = 1.12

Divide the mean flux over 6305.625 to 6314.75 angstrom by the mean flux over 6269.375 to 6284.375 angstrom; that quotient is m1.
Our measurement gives 1.06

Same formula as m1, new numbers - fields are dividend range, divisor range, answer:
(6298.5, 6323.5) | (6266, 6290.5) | 0.99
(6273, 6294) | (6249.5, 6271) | 1.03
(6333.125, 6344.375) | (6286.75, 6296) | 1.02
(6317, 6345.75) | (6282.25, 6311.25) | 1.02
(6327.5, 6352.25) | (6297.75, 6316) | 1.07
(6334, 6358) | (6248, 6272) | 1.14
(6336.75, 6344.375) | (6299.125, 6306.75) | 1.03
